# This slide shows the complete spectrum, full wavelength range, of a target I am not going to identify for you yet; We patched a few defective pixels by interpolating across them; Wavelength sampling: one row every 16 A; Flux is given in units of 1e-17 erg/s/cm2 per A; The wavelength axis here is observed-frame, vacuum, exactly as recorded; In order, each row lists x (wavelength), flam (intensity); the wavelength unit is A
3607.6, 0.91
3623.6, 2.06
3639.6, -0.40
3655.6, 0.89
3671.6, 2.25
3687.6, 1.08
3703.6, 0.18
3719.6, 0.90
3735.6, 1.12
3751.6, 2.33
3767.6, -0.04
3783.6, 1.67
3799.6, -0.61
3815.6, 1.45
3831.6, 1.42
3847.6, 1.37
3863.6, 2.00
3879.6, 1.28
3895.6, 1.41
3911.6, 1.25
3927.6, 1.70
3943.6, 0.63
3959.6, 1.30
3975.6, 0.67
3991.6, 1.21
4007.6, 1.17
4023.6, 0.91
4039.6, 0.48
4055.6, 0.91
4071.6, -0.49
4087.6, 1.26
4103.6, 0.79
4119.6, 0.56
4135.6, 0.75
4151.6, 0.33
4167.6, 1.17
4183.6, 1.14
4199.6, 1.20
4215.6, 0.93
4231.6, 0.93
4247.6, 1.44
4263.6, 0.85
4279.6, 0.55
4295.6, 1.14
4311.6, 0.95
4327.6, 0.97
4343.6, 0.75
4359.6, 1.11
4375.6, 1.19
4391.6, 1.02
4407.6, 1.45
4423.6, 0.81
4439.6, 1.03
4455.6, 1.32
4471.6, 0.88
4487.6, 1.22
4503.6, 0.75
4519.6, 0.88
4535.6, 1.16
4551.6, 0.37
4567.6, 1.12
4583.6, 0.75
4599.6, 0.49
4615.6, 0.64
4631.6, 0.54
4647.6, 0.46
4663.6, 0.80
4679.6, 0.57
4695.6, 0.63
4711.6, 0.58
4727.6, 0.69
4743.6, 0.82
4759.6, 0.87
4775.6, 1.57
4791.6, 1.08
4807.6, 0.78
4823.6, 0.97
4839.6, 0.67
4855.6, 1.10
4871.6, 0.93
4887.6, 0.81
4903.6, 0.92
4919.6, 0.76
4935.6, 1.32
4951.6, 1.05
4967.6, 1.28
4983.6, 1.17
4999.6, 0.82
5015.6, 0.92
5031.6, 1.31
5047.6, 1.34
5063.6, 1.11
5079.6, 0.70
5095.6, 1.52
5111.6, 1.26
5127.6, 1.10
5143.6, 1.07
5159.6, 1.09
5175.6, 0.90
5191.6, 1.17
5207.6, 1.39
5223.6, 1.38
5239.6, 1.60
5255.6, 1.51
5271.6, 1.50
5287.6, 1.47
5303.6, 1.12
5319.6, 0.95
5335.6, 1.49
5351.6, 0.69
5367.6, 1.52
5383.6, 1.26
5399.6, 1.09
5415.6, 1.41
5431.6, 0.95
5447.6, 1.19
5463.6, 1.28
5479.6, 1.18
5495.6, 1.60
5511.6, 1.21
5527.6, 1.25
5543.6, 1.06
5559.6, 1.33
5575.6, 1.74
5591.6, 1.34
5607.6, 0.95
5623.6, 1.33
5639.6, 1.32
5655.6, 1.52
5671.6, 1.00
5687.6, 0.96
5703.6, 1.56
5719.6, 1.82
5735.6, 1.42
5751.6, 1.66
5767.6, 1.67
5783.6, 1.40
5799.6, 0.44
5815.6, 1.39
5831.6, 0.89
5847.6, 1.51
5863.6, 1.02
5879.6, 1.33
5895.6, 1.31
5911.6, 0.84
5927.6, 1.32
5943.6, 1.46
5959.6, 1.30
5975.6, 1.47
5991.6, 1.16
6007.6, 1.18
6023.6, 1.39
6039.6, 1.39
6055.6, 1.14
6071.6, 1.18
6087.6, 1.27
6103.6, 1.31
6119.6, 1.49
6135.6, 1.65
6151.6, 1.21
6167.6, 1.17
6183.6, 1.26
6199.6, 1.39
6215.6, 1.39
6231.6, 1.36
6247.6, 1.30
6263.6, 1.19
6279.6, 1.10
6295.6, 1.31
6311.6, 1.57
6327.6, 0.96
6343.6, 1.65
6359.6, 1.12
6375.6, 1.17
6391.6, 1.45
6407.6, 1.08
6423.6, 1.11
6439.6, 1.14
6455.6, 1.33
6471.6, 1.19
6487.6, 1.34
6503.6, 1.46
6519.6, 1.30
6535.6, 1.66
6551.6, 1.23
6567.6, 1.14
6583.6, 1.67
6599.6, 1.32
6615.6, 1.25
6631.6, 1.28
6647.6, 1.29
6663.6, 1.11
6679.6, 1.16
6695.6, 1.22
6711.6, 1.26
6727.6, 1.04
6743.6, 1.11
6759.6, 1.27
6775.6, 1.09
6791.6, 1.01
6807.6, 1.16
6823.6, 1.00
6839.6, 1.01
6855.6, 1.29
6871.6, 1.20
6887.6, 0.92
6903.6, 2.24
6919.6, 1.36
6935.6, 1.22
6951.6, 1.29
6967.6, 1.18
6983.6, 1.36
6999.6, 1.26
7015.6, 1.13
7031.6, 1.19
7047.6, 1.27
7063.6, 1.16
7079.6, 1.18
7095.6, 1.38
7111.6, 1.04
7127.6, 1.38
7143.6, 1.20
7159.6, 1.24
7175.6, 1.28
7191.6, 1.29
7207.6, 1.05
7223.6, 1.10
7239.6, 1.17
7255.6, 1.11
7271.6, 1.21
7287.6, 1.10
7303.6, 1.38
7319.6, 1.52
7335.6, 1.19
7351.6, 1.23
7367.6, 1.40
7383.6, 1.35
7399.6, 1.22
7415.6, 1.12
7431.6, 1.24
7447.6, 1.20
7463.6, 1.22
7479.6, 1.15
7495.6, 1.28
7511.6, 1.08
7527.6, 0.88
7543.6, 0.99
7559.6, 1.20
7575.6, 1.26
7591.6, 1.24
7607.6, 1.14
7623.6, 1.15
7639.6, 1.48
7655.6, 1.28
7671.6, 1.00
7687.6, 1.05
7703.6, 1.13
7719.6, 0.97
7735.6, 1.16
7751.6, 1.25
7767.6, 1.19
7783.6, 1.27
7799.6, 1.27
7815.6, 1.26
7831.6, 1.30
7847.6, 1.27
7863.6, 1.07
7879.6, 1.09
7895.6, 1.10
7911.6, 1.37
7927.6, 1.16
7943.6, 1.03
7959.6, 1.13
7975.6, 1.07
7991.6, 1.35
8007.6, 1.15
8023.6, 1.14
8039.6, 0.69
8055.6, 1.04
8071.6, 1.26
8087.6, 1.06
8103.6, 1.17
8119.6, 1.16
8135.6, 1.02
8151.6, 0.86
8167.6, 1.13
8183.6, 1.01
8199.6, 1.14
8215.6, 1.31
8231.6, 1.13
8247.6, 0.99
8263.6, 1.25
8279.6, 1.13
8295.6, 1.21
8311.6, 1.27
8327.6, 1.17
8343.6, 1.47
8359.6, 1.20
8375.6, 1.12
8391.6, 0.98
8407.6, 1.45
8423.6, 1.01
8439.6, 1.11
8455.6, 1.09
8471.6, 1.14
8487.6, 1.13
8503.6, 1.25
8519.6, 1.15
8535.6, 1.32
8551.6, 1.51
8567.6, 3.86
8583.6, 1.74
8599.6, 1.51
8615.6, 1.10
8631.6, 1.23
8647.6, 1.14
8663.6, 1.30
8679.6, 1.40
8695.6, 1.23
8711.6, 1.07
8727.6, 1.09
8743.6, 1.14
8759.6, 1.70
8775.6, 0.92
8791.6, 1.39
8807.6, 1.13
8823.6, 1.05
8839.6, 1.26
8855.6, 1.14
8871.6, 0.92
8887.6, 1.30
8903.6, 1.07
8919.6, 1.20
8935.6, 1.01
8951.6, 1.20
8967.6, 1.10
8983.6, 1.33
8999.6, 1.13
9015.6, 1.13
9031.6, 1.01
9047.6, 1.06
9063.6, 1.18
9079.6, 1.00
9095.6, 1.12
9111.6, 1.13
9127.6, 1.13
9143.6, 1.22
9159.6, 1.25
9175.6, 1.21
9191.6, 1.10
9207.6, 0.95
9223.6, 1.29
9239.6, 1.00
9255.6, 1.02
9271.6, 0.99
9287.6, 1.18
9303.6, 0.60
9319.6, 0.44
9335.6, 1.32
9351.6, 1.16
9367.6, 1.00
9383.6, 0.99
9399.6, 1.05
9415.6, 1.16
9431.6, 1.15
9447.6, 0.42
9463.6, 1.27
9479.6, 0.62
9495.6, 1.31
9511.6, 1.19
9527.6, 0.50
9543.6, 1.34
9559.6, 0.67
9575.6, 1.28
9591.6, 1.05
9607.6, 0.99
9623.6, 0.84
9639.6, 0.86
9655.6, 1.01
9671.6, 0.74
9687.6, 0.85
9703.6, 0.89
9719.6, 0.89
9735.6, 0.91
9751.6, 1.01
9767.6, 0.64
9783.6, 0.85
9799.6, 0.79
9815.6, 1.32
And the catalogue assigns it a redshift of 0.305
